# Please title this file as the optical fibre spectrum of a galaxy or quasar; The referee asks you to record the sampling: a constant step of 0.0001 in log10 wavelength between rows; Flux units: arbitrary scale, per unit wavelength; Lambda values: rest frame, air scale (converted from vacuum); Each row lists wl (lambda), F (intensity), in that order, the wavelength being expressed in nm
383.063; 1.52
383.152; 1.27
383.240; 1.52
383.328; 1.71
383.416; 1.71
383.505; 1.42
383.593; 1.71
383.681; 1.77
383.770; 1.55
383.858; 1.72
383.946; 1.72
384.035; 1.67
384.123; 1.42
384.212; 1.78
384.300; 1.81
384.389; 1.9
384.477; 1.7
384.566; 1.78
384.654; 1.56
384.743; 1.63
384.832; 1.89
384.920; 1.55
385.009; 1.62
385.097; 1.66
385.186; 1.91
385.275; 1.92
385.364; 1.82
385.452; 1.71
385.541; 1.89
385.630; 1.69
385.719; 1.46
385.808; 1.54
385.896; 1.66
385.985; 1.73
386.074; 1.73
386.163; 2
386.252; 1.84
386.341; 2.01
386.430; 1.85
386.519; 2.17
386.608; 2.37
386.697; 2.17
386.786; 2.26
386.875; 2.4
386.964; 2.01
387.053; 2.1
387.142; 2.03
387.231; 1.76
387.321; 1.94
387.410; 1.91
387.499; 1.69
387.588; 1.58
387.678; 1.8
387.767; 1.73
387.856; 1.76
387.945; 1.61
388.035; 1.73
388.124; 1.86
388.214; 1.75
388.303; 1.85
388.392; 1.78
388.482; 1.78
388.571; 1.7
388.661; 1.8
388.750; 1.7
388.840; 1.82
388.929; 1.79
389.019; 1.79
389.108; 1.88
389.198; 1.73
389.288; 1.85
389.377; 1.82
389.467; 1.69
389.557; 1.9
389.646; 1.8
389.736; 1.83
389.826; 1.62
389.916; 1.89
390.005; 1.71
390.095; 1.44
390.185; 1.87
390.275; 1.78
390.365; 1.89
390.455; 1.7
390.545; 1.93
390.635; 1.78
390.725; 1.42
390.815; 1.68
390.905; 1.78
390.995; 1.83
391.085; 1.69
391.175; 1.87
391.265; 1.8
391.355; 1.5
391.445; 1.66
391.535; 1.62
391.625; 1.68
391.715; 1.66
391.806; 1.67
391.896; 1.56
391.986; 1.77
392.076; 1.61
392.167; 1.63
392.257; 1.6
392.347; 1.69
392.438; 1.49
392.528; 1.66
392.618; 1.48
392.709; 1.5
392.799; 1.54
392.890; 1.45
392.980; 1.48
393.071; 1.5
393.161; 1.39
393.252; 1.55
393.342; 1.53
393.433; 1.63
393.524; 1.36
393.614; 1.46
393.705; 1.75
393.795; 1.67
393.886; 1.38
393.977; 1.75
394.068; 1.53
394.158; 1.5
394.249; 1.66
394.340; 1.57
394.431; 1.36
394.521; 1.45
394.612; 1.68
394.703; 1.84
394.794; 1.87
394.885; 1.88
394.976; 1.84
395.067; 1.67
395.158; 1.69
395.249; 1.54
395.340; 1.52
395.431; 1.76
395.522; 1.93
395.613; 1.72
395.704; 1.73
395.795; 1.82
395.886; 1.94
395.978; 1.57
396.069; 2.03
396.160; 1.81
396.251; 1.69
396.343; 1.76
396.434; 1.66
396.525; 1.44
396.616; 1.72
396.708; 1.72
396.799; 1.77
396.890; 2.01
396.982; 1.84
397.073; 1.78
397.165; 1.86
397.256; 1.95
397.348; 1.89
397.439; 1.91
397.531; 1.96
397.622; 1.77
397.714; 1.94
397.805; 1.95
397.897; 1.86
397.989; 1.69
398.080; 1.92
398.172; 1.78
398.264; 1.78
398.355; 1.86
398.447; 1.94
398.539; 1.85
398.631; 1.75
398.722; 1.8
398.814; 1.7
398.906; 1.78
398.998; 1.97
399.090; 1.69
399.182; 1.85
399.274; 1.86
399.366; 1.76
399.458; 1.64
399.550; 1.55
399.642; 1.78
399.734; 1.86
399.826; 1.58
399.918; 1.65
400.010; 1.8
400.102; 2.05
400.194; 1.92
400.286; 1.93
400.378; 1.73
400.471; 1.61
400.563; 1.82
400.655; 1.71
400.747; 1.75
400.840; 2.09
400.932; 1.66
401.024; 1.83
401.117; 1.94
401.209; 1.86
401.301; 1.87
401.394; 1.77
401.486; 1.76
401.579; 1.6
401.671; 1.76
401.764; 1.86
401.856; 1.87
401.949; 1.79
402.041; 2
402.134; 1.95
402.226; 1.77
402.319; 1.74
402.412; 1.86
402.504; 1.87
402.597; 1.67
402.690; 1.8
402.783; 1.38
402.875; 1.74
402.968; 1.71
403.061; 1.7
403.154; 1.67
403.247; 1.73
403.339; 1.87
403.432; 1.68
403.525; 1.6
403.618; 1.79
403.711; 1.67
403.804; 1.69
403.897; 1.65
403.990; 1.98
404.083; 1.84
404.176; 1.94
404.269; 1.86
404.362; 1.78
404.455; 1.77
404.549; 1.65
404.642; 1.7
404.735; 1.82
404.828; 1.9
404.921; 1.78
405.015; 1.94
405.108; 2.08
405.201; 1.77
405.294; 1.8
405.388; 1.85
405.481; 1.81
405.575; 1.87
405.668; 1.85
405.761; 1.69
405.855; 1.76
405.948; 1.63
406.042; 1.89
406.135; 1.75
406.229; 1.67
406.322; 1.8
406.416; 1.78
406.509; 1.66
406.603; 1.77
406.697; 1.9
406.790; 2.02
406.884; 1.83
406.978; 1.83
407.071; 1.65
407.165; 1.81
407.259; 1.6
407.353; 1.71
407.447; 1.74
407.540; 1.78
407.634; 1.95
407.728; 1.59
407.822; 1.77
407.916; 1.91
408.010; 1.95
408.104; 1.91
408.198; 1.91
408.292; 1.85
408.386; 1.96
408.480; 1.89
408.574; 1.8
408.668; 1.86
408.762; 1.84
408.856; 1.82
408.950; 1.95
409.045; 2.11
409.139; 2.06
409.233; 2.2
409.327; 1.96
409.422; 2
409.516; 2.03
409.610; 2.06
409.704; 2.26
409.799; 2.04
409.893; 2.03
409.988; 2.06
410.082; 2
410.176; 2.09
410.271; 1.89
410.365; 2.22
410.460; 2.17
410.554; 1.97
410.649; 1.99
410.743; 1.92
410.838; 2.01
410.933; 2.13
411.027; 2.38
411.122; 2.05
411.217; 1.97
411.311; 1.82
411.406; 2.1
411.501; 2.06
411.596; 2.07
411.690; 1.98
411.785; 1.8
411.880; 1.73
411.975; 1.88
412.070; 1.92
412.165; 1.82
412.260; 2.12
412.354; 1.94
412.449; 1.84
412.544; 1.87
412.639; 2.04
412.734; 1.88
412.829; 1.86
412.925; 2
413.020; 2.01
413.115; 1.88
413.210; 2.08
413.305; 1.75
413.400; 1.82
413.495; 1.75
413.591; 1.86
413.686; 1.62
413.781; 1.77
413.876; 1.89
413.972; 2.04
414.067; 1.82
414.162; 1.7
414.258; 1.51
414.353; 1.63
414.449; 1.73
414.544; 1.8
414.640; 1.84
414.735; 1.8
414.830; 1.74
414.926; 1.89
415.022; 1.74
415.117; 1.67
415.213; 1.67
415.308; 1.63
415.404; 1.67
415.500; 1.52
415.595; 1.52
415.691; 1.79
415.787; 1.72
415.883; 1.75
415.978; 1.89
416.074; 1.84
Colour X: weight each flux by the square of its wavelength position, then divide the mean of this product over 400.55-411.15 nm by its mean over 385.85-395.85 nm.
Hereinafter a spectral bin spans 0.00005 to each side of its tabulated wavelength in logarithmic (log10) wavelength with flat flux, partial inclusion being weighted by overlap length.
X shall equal 1.2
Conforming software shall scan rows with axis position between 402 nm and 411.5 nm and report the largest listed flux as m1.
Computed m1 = 2.38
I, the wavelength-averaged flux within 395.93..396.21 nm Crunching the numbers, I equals 1.8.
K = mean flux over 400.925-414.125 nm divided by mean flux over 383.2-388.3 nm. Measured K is 1.04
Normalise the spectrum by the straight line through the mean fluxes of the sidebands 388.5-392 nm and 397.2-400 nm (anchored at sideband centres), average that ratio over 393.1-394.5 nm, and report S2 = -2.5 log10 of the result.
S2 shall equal 0.152 mag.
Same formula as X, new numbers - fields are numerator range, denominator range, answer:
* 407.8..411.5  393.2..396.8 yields 1.29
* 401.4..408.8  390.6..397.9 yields 1.12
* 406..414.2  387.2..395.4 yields 1.25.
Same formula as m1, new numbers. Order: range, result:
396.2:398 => 2.01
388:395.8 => 1.93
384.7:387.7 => 2.4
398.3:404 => 2.09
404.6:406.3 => 2.08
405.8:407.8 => 2.02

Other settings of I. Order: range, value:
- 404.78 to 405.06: 1.87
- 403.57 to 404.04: 1.76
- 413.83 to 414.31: 1.79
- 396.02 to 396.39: 1.82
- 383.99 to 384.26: 1.63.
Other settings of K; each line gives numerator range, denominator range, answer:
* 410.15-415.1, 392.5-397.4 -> 1.14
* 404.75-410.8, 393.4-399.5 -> 1.08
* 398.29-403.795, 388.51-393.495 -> 1.06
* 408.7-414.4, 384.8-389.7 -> 1.06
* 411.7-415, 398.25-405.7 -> 1.03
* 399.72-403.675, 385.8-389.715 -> 0.96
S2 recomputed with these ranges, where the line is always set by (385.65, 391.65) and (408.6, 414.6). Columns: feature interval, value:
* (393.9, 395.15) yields 0.12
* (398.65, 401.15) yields 0.05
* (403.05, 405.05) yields 0.07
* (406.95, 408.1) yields 0.08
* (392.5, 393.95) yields 0.20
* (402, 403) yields 0.07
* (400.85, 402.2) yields 0.03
